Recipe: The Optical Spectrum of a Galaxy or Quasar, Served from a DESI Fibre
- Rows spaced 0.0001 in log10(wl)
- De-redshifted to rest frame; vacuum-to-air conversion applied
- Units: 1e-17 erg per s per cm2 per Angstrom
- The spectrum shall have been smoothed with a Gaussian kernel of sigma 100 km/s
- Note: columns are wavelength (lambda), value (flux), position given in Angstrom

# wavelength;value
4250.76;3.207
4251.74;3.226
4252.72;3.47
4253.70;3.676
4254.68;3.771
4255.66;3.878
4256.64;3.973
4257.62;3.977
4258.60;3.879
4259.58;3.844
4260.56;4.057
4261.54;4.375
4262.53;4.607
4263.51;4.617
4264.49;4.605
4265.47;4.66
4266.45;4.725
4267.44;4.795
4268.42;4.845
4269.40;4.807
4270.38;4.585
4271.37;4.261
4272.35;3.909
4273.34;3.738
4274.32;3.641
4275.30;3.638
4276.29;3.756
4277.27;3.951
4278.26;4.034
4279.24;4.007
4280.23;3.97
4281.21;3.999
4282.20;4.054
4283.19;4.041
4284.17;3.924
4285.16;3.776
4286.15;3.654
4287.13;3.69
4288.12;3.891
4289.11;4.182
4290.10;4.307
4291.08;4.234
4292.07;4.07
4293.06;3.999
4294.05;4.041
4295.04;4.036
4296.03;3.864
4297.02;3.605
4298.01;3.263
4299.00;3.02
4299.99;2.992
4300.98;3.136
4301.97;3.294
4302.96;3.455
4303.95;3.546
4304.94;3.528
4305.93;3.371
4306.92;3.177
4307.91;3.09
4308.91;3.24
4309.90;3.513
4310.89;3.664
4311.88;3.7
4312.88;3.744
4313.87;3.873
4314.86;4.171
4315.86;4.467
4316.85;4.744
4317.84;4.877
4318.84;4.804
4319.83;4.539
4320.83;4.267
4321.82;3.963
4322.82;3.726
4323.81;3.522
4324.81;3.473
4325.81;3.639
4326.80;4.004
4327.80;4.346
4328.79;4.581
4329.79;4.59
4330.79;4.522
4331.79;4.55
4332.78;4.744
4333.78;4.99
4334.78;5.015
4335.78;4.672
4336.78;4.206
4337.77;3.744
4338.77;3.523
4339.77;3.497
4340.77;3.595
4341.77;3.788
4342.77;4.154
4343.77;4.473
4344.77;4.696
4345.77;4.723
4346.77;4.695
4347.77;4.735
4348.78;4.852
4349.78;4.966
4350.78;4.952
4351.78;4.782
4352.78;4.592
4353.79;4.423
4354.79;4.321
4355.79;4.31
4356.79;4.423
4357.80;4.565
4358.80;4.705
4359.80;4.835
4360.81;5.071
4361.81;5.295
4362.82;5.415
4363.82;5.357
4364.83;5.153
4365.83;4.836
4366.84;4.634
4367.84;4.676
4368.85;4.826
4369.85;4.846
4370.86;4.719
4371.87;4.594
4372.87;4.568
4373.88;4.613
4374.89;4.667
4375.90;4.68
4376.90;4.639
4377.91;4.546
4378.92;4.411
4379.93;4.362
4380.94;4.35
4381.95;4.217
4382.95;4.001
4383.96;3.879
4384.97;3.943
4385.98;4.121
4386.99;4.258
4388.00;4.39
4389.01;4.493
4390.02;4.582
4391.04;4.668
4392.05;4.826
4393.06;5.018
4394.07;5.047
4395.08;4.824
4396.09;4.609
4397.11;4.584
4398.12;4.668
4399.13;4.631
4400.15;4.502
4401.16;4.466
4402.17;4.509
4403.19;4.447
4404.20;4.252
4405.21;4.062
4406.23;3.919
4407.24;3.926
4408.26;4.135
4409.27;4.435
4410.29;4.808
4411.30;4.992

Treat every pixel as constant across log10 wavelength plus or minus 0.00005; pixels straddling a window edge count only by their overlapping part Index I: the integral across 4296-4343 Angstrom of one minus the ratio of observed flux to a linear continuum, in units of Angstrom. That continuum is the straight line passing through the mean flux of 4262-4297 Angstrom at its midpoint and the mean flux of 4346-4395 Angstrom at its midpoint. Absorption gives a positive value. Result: 4.8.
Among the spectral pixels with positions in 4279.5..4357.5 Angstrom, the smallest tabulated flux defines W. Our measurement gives 2.992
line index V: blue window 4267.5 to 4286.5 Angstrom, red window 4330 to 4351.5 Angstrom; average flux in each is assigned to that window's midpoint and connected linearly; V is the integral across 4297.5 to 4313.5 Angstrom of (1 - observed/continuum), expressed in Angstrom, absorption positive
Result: 3.3 Angstrom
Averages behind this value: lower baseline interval 4.05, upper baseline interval 4.44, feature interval 3.36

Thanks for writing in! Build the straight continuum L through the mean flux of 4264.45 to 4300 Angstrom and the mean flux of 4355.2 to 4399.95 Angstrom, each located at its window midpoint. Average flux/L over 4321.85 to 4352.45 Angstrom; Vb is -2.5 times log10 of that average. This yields 0.01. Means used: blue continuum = 4.02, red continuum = 4.63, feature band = 4.32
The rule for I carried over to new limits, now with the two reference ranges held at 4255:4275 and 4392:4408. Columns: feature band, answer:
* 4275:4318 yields 5.5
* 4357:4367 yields -1.2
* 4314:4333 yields 0.4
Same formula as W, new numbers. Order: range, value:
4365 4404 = 3.879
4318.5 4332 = 3.473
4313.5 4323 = 3.726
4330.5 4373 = 3.497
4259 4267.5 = 3.844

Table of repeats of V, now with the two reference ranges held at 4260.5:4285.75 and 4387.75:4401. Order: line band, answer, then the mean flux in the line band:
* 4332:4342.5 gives 0.6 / 4.19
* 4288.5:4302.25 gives 1.8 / 3.72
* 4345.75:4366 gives -1.3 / 4.81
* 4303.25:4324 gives 2.3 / 3.89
